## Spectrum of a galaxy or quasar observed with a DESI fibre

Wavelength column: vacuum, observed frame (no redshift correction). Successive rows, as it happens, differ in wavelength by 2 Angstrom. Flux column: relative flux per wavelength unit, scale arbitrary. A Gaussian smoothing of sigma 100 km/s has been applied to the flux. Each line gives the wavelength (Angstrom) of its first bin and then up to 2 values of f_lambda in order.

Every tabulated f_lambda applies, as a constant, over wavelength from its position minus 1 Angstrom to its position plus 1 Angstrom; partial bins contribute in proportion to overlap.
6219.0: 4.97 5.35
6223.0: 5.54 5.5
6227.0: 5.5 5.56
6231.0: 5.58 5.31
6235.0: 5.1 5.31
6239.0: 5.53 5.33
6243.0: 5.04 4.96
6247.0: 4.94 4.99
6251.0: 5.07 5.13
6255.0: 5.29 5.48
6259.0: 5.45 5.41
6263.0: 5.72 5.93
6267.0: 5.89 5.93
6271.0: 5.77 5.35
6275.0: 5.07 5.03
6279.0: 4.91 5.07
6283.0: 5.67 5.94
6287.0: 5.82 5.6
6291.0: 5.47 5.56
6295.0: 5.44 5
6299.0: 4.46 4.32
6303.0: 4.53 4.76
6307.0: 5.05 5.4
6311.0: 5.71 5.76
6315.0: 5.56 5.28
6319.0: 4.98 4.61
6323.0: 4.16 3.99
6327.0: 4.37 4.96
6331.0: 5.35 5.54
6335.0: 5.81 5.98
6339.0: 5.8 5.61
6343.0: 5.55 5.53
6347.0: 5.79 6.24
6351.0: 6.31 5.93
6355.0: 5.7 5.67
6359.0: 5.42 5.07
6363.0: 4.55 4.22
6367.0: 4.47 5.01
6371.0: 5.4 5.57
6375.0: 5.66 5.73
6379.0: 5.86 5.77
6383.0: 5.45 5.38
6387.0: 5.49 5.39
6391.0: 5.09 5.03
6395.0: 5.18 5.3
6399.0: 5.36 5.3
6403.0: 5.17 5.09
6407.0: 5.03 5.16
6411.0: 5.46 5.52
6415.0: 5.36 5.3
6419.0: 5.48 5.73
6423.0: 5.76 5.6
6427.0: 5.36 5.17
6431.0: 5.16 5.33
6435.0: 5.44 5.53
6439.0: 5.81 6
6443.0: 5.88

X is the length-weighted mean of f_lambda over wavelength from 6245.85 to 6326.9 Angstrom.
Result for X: 5.23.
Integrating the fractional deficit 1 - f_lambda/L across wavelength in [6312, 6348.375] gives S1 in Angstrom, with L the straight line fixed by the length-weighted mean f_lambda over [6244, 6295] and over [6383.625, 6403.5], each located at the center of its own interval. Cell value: 0.5 Angstrom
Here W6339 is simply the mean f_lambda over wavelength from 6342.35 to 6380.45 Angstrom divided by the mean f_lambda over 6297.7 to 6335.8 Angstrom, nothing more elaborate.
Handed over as 1.1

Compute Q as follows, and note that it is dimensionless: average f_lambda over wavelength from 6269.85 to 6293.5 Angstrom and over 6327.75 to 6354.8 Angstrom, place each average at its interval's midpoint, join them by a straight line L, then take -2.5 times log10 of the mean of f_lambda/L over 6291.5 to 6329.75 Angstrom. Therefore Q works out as 0.13 mag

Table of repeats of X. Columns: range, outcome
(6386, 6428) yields 5.34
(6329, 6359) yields 5.73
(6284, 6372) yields 5.27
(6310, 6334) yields 5.02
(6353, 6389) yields 5.34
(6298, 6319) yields 5.08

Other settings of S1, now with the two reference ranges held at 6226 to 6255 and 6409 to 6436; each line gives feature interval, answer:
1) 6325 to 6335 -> 0.6 Angstrom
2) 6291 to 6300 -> 0.2 Angstrom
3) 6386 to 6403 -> 0.4 Angstrom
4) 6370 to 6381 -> -0.6 Angstrom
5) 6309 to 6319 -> -0.3 Angstrom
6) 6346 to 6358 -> -1.3 Angstrom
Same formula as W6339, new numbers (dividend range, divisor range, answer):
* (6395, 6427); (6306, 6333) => 1.07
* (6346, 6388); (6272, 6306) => 1.06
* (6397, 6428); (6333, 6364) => 0.95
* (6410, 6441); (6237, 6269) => 1.02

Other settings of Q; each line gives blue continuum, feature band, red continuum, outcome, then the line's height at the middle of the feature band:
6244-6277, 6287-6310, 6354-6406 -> 0.06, 5.35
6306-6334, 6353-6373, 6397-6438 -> 0.01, 5.19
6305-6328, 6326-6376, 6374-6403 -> -0.05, 5.19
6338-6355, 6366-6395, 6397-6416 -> 0.03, 5.52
